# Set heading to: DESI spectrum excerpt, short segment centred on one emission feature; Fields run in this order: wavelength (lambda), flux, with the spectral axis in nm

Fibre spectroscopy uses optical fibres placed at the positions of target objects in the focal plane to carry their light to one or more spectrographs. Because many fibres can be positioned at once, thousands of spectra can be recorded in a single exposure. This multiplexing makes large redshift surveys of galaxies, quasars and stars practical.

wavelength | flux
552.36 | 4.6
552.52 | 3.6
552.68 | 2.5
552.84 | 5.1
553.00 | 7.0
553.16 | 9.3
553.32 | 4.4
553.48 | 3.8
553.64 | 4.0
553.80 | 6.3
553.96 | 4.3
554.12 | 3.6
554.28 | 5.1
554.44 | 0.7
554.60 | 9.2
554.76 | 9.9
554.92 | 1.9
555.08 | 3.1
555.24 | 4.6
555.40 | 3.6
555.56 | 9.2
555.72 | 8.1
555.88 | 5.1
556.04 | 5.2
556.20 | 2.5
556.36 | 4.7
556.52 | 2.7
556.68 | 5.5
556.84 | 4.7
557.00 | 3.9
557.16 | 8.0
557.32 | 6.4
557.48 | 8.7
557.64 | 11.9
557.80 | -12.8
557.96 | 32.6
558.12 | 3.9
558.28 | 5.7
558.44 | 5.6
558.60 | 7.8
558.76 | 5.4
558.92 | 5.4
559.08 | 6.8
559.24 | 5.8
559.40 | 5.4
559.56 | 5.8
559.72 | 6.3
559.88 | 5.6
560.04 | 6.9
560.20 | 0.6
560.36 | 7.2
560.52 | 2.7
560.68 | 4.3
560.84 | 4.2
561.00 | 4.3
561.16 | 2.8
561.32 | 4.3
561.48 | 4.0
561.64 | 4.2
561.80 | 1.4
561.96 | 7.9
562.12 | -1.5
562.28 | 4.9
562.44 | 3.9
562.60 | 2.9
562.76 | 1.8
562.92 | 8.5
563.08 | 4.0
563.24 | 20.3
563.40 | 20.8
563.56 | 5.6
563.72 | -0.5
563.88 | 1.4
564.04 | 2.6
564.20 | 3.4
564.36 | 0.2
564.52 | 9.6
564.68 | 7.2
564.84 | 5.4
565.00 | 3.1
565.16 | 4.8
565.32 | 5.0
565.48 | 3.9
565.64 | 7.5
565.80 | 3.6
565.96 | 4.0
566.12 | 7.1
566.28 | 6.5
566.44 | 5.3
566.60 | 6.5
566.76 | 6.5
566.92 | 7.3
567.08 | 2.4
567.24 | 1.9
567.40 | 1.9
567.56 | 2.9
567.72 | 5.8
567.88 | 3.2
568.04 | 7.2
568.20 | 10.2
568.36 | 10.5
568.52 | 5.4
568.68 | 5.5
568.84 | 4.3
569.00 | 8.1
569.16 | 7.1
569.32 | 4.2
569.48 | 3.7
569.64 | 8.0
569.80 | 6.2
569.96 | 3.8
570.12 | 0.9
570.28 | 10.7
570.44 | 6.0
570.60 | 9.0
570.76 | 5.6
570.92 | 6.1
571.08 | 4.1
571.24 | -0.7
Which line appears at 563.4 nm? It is H-beta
